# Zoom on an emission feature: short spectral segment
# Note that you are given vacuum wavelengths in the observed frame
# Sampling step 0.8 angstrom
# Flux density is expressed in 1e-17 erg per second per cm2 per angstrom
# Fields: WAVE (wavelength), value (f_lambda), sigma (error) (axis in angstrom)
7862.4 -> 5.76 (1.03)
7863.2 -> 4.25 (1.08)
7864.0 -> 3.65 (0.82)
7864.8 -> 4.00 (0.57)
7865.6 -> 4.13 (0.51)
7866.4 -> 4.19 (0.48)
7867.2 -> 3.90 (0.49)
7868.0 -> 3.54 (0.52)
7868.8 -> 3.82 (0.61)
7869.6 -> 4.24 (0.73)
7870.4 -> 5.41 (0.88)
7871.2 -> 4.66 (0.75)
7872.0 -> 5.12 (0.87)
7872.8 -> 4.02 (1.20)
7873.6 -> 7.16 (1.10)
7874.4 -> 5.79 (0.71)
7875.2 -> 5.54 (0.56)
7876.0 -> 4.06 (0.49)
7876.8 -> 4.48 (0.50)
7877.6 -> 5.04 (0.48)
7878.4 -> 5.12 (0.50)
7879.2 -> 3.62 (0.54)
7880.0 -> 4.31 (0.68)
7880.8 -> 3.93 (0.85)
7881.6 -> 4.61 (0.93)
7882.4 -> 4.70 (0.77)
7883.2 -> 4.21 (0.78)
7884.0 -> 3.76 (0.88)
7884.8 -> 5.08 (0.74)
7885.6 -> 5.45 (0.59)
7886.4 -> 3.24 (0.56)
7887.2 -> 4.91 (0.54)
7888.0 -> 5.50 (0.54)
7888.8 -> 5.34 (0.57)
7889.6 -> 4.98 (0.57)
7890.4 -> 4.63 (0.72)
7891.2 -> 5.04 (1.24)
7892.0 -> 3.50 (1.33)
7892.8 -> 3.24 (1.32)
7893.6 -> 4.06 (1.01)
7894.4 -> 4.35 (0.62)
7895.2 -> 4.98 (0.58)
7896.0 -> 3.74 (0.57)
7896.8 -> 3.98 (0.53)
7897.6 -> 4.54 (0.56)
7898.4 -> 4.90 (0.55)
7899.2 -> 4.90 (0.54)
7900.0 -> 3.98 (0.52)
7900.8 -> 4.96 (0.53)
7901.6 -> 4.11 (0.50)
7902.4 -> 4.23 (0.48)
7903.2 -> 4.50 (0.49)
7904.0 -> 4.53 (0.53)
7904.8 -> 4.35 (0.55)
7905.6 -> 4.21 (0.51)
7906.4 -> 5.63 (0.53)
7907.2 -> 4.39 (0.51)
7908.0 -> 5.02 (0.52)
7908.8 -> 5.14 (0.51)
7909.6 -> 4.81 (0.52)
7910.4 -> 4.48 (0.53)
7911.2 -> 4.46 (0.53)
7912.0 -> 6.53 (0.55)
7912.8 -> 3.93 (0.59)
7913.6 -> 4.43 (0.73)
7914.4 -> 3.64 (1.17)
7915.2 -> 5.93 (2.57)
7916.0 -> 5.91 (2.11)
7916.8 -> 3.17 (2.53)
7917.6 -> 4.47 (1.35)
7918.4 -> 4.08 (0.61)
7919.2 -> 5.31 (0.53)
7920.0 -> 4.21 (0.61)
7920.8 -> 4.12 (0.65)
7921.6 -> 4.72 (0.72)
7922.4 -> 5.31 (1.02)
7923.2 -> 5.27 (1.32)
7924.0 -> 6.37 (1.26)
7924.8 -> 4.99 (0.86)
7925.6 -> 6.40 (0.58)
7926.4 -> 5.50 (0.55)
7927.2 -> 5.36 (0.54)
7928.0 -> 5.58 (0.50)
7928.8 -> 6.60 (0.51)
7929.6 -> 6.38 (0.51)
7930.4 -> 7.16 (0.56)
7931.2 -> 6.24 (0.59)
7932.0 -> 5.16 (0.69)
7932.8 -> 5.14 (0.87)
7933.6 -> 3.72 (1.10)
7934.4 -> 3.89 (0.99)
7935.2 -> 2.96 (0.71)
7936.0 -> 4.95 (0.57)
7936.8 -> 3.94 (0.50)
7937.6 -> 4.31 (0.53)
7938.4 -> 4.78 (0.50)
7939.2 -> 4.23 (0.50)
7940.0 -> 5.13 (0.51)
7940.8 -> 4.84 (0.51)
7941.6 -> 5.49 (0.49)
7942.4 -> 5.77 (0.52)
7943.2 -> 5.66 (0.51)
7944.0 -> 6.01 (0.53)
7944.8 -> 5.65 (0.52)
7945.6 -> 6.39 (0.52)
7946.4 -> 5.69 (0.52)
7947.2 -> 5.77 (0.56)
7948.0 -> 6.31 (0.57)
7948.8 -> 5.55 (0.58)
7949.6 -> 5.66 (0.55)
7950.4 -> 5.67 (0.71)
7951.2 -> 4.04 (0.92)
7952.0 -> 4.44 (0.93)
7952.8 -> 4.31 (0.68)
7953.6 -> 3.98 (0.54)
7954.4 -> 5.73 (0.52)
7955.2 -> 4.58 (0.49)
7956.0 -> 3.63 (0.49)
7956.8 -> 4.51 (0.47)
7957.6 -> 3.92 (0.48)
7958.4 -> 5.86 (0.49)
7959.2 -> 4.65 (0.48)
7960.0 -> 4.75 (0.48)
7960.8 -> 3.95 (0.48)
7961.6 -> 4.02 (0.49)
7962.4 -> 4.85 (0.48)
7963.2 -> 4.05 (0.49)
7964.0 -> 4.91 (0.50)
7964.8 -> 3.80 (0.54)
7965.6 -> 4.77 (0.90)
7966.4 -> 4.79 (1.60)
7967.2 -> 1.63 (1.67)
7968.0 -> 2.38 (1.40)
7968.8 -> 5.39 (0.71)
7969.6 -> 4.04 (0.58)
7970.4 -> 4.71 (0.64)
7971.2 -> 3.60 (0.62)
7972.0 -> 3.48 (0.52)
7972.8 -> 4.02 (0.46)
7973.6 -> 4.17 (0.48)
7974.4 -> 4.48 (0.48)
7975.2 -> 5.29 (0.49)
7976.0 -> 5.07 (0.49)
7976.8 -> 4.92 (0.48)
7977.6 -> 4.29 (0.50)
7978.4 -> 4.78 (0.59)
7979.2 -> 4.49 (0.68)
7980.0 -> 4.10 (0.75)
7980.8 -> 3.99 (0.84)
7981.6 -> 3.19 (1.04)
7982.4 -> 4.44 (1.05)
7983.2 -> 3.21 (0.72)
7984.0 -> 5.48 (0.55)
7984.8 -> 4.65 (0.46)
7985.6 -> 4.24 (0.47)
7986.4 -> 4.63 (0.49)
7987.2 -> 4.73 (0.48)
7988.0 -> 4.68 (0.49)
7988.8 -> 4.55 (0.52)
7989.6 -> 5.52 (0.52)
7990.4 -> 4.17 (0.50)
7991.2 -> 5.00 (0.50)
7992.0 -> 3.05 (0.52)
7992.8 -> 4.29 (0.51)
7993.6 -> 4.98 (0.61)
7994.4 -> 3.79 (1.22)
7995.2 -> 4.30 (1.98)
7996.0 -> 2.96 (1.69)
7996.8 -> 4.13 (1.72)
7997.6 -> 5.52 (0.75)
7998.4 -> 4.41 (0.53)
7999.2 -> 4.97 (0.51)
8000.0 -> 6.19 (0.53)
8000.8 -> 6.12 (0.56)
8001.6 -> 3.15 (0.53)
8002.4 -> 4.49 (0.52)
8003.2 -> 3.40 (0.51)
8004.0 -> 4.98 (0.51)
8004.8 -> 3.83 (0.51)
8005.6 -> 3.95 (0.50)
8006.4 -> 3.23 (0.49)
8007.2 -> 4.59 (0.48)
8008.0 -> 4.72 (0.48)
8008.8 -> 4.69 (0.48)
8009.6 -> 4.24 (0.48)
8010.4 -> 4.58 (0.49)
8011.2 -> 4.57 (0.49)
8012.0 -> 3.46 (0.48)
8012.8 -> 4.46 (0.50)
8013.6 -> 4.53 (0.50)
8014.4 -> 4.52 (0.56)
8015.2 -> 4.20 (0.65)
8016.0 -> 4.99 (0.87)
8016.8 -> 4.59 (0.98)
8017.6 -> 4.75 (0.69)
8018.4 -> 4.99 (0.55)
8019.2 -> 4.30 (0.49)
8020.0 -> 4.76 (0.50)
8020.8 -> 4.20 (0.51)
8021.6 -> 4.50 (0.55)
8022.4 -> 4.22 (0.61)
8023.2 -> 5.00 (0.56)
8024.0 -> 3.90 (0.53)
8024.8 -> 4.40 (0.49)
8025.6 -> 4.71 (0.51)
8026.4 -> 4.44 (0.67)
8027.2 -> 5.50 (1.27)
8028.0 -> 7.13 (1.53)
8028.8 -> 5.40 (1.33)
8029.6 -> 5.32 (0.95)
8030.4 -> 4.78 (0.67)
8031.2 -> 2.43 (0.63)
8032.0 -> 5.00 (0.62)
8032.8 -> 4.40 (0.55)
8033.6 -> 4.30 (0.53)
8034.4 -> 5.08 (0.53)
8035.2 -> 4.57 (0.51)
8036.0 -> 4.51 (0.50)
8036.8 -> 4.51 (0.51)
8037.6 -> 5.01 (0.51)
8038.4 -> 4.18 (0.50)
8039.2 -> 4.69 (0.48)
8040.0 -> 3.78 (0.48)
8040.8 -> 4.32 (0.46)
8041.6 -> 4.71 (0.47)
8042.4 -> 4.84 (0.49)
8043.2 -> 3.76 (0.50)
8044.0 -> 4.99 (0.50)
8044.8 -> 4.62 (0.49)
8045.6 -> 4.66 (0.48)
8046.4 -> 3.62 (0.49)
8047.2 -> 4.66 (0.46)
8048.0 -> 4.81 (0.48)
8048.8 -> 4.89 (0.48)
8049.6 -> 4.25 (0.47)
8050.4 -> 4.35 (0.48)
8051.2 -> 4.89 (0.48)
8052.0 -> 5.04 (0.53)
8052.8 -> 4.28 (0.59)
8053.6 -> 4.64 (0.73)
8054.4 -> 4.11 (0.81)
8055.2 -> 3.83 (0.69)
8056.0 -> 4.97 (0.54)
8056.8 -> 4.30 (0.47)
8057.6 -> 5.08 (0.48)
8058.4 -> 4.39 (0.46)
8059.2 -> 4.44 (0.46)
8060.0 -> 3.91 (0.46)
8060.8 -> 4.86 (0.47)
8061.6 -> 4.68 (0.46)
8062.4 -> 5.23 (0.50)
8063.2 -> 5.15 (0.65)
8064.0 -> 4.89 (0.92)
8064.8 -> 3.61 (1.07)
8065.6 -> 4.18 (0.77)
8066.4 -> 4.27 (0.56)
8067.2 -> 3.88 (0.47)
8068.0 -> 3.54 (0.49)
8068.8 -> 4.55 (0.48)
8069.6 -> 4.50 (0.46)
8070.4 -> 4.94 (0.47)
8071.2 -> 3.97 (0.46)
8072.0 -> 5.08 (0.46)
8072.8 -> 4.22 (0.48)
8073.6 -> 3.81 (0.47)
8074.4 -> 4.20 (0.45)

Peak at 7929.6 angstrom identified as [S II] 6716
